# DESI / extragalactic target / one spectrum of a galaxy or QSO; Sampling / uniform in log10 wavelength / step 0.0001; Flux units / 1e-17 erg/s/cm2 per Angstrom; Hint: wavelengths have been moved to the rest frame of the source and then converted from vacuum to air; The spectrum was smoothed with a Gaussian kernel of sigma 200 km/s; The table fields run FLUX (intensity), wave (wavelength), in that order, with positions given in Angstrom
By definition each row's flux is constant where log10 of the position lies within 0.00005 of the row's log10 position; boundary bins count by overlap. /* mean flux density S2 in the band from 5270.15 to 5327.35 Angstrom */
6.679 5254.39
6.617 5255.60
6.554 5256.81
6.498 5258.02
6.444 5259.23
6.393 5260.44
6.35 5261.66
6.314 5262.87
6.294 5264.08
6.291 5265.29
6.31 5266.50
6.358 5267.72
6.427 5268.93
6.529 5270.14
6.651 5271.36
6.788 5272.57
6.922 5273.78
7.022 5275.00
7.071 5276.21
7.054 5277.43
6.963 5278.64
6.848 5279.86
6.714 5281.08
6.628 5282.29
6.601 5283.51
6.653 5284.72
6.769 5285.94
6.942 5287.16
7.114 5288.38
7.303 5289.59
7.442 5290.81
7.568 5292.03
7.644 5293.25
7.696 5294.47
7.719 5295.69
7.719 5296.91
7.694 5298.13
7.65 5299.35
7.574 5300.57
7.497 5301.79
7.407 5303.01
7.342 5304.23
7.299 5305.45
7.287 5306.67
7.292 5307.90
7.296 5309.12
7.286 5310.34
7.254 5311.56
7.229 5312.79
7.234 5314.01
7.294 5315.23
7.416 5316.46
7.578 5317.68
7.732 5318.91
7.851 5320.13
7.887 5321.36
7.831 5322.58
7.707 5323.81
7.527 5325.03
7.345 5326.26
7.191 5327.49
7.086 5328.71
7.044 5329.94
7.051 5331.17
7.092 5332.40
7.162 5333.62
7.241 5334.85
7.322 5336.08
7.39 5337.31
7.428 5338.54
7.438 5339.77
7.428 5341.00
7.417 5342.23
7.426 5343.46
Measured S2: 7.28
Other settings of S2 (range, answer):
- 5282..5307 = 7.32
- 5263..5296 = 6.89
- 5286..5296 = 7.38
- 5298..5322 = 7.45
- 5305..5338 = 7.37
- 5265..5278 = 6.68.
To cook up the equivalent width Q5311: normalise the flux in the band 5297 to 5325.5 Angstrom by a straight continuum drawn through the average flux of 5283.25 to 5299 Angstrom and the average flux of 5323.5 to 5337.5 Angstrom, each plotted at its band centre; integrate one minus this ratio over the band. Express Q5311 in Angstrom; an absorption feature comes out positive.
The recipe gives -0.81 Angstrom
